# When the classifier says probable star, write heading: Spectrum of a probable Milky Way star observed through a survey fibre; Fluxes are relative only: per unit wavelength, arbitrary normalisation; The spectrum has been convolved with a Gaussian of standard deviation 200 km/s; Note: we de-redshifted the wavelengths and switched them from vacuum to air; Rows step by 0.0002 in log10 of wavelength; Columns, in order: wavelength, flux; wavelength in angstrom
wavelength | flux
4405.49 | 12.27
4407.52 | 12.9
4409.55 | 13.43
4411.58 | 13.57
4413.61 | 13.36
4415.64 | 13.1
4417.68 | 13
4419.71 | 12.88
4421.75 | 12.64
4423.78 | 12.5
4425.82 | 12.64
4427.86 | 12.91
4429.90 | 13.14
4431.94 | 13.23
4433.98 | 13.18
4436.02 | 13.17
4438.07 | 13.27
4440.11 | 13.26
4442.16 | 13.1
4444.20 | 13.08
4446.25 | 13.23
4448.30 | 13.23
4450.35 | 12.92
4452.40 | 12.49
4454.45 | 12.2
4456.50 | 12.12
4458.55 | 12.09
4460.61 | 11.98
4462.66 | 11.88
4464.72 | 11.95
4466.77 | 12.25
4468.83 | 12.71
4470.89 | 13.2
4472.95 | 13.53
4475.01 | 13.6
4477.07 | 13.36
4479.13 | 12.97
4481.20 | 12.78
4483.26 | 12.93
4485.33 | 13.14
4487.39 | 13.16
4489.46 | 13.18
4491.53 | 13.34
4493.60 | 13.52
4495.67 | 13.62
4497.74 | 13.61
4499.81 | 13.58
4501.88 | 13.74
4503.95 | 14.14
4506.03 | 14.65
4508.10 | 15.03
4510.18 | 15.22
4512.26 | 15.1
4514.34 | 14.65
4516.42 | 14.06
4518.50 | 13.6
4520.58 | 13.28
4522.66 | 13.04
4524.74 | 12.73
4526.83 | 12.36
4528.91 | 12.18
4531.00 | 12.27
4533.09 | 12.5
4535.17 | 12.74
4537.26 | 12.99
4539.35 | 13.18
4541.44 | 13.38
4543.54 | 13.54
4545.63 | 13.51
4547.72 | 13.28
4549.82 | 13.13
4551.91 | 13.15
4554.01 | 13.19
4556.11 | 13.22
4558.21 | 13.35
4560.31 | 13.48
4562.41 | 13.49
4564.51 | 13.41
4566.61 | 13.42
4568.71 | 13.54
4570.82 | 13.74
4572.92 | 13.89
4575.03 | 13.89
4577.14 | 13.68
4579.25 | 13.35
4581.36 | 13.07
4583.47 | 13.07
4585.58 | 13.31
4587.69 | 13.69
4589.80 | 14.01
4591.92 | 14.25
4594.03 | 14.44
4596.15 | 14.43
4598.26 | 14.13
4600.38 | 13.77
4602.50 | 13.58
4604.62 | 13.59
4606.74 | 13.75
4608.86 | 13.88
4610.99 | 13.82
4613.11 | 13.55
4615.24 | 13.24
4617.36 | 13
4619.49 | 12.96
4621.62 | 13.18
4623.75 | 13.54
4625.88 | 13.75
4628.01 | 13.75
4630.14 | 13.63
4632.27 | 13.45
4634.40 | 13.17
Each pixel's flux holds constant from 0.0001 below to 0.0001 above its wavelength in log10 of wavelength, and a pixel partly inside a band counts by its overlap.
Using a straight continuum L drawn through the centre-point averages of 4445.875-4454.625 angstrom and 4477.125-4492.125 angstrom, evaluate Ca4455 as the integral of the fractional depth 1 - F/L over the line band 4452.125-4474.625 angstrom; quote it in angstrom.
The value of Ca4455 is 0.9 angstrom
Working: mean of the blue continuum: 12.8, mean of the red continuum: 13.1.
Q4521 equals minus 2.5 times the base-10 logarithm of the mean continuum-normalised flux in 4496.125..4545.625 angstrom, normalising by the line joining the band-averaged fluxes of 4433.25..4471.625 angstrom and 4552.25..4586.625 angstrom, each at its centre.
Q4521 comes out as -0.03 mag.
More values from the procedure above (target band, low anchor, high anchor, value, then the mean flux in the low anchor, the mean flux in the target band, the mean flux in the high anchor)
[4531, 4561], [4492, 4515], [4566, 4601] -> 0.066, 14.2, 13.2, 13.8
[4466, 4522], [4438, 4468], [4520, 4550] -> -0.072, 12.6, 13.6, 12.9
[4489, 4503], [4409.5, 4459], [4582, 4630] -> -0.027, 13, 13.5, 13.7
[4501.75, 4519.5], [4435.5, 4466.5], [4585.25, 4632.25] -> -0.115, 12.6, 14.5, 13.7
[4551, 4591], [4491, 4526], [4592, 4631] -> 0.025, 13.9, 13.5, 13.7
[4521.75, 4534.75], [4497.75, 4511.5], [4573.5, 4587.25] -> 0.126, 14.4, 12.5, 13.4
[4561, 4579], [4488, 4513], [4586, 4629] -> 0.016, 14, 13.6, 13.7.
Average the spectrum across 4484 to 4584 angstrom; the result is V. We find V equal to 13.5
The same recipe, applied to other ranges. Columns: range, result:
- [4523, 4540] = 12.6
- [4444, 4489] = 12.8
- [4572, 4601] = 13.8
